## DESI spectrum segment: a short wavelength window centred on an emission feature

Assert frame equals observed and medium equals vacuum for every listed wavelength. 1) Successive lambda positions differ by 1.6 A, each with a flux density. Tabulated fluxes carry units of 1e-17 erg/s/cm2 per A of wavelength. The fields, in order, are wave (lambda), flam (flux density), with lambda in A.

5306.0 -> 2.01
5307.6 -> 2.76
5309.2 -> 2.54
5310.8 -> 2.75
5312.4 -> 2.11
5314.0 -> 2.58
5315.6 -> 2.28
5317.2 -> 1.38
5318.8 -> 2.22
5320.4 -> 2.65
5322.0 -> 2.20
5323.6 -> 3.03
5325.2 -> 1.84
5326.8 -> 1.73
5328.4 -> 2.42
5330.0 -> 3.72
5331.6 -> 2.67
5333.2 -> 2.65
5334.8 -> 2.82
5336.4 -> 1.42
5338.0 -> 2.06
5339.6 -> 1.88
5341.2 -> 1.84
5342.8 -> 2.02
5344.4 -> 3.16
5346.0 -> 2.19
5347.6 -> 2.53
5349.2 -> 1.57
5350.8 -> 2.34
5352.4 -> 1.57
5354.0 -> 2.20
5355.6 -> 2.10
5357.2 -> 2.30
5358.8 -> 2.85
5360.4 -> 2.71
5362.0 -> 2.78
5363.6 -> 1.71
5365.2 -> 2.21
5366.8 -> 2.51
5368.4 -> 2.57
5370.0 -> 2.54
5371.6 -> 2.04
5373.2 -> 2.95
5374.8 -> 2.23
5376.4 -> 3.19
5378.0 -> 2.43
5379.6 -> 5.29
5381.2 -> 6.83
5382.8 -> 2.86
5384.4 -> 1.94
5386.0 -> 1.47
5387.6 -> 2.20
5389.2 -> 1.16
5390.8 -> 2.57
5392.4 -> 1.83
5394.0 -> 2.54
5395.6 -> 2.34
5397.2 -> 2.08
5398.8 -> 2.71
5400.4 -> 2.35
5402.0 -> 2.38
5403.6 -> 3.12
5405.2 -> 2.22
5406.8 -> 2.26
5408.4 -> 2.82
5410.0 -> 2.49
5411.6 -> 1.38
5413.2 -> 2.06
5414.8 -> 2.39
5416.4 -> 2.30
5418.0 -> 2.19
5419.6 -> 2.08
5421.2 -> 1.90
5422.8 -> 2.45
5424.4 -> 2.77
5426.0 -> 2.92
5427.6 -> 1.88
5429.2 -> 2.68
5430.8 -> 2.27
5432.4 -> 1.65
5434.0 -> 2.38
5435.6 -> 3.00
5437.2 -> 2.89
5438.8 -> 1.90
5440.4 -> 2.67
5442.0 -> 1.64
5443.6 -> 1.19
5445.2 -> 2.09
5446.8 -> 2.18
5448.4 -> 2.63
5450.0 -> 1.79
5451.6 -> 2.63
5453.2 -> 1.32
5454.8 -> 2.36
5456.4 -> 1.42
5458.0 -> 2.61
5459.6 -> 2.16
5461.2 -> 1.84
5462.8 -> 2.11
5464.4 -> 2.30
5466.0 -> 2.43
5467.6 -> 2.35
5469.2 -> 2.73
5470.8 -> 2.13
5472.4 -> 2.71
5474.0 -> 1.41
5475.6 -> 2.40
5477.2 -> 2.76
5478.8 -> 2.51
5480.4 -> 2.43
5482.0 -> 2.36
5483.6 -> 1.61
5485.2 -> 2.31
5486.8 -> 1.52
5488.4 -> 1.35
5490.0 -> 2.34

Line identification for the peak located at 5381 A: [O III]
